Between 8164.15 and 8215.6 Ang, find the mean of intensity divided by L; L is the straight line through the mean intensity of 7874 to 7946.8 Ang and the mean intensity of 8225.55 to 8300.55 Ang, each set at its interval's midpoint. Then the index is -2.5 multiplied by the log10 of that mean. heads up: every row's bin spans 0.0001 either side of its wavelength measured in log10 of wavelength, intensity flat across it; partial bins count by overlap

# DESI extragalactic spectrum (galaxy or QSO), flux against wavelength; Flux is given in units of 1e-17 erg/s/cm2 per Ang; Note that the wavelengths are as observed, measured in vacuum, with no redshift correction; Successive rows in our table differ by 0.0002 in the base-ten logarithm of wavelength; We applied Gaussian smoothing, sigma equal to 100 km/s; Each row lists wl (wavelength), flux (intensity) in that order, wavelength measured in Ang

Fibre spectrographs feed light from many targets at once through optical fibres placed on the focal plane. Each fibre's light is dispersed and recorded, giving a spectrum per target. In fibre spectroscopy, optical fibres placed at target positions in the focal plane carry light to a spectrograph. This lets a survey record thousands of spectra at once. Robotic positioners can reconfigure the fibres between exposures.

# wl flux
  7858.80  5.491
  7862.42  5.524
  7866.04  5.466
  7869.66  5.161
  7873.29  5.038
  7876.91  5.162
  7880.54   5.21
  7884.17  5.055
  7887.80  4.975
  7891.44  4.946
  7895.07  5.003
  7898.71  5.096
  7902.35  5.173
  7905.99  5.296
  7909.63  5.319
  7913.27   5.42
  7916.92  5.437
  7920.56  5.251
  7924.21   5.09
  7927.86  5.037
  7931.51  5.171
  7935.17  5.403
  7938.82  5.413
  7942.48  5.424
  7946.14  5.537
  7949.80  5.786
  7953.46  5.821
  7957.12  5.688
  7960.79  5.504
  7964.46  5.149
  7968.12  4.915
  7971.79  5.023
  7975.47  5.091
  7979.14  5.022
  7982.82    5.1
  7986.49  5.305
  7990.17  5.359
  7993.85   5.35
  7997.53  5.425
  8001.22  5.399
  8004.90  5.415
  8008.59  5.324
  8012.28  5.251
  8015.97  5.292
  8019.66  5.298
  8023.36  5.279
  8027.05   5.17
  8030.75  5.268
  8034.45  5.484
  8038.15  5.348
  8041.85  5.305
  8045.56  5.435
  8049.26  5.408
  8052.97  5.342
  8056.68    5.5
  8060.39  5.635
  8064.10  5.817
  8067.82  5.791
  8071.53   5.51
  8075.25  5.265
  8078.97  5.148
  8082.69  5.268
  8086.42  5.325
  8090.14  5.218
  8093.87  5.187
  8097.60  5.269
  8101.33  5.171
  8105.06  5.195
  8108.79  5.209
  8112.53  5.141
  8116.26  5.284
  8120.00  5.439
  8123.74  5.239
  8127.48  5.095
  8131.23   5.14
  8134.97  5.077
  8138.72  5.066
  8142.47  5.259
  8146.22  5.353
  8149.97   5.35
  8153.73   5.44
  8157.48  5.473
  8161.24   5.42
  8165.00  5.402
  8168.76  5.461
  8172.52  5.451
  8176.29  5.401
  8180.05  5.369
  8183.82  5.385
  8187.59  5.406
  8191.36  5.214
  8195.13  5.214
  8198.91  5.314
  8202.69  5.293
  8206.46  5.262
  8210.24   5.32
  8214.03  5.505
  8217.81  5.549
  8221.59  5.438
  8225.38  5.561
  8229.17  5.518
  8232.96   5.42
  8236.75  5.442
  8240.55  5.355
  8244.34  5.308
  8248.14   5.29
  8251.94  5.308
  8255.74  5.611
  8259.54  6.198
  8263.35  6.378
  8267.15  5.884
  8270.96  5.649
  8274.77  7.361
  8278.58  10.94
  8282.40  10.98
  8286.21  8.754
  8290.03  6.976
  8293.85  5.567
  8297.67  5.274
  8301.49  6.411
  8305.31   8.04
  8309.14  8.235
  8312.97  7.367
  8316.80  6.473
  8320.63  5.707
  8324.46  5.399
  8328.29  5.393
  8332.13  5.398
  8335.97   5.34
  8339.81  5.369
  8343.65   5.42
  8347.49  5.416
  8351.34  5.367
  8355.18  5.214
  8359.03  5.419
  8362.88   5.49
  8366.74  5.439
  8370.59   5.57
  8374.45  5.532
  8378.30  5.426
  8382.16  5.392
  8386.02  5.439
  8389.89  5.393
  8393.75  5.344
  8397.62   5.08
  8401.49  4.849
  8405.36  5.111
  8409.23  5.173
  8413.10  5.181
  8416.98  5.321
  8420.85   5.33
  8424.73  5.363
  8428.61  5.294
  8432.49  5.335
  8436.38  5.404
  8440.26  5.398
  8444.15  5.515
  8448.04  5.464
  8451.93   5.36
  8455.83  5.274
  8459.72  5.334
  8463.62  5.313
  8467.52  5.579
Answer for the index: 0.16 mag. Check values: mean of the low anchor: 5.21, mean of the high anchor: 6.46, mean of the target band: 5.35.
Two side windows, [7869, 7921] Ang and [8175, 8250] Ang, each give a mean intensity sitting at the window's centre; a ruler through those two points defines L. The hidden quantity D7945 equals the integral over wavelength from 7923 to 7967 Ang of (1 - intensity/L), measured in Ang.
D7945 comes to -1.81 Ang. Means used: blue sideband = 5.17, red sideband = 5.38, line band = 5.42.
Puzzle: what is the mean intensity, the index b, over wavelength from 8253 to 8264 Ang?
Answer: 5.97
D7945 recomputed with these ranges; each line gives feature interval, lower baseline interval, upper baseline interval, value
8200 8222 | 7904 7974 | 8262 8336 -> 3.9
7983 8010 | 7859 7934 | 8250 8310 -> 1.6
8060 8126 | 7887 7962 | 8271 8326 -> 9.5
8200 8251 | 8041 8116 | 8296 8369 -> 2.4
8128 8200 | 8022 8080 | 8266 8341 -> 8.8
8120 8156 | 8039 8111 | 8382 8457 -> 0.8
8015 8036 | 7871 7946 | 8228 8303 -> 1.2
